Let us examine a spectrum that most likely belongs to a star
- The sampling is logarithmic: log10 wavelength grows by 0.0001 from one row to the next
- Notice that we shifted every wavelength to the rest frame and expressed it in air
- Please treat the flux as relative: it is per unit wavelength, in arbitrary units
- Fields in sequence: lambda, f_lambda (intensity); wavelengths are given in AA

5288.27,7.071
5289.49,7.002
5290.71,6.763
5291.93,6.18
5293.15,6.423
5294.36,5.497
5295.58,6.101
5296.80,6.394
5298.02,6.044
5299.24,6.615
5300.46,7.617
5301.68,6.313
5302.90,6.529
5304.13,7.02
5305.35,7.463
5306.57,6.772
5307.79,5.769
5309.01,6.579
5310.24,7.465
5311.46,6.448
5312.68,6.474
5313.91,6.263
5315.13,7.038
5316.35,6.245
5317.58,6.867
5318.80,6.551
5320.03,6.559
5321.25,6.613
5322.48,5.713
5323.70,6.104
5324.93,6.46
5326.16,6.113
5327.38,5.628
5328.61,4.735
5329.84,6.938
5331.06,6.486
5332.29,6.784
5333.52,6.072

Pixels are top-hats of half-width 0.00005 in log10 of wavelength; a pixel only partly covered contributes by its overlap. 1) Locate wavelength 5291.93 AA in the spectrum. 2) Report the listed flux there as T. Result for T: 6.18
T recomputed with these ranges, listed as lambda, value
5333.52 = 6.072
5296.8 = 6.394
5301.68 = 6.313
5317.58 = 6.867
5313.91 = 6.263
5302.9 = 6.529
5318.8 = 6.551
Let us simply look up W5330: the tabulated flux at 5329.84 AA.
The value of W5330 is 6.938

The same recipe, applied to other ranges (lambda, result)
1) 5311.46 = 6.448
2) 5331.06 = 6.486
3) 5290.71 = 6.763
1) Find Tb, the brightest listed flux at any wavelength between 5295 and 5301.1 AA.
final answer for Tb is 7.617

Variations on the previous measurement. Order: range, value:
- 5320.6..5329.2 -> 6.613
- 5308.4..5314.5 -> 7.465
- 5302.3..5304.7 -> 7.02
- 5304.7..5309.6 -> 7.463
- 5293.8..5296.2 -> 6.101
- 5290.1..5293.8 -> 6.763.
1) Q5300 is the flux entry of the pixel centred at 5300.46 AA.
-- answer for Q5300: 7.617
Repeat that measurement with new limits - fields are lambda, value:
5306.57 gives 6.772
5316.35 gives 6.245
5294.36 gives 5.497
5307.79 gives 5.769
